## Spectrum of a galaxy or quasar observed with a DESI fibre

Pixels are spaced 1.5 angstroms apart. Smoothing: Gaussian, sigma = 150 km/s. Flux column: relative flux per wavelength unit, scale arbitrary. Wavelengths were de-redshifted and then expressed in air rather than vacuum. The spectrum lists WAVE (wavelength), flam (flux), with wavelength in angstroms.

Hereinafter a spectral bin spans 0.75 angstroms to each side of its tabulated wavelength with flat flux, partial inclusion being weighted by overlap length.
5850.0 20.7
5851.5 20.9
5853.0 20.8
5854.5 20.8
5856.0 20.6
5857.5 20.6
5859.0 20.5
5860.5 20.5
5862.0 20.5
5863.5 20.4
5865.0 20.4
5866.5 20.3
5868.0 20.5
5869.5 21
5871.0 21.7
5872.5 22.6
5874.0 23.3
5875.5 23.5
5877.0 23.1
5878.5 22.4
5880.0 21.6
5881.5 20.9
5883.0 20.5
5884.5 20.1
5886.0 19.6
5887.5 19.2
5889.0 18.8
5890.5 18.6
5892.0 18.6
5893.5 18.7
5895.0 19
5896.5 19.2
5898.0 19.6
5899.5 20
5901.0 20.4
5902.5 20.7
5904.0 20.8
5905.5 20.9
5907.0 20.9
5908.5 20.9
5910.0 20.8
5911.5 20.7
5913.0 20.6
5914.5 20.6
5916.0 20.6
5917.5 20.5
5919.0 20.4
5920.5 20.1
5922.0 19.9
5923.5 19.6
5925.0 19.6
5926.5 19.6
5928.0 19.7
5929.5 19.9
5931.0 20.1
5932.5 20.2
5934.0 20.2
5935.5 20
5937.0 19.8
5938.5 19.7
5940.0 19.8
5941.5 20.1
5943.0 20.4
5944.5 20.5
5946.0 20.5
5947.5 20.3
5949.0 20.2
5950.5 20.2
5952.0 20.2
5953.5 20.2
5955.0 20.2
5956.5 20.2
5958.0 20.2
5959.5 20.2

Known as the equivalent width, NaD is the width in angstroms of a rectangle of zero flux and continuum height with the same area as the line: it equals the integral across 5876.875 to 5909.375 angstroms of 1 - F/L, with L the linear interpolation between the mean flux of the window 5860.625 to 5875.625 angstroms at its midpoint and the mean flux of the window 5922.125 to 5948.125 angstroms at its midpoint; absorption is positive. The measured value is 1.0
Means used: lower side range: 21.3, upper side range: 20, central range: 20.2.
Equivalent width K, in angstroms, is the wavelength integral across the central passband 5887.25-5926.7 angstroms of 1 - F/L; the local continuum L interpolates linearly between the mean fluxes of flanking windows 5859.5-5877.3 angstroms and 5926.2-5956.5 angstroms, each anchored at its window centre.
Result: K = 1.39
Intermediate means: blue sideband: 21.4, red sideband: 20.1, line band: 20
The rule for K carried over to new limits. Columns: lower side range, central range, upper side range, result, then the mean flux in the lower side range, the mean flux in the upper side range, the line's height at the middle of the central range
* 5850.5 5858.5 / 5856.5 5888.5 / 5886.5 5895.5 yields -2.1 angstroms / 20.7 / 18.8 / 19.8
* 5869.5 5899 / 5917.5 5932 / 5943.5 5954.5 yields 0.3 angstroms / 20.6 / 20.3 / 20.4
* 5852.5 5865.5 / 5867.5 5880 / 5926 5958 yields -1.1 angstroms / 20.6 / 20.1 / 20.5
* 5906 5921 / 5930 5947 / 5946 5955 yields 0.2 angstroms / 20.6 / 20.2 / 20.4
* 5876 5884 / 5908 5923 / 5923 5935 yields -0.1 angstroms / 21.7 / 19.9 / 20.4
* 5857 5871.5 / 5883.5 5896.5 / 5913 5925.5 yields 0.8 angstroms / 20.6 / 20.2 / 20.4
